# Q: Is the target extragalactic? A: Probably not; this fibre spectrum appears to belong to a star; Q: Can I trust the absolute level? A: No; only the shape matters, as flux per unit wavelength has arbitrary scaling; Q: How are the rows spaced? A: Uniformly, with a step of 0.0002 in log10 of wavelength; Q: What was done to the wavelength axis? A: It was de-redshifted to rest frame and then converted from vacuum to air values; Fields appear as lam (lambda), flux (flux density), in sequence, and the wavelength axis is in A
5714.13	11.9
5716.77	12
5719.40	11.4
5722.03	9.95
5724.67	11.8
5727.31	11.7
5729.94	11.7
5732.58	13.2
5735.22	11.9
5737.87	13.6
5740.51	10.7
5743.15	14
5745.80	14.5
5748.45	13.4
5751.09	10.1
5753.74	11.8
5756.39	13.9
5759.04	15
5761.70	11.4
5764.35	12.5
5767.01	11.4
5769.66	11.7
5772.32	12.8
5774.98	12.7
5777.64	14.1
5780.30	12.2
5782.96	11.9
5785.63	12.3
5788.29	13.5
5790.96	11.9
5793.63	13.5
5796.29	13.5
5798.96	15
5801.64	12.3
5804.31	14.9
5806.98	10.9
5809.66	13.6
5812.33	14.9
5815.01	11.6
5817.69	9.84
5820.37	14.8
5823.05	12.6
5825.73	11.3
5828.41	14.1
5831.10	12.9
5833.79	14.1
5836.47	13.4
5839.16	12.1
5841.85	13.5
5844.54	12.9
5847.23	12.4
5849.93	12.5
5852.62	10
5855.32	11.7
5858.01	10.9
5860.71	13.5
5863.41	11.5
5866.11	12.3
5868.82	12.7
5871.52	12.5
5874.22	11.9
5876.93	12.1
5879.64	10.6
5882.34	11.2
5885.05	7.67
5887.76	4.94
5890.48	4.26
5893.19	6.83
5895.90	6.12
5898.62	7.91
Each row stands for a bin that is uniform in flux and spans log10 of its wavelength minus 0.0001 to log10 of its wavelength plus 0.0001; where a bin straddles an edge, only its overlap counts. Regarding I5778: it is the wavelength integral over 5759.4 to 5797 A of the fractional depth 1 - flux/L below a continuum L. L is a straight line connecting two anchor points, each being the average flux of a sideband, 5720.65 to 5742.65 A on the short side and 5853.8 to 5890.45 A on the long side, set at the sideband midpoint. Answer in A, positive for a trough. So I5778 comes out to -3.4 A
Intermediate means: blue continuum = 11.9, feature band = 12.6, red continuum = 10.8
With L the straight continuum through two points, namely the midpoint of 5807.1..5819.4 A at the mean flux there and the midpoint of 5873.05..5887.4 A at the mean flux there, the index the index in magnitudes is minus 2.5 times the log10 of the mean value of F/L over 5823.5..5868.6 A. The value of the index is -0.10 mag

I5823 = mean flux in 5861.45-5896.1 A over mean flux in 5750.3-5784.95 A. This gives 0.78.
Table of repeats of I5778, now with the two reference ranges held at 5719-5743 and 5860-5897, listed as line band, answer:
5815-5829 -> -2.3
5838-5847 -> -2.1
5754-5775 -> -2.2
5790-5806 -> -3.7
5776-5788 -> -1.6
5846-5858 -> -1.6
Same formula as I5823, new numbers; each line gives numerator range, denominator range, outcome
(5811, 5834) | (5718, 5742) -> 1.09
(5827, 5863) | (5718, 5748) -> 1.03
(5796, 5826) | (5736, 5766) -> 1.02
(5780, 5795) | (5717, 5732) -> 1.10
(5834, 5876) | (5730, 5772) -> 0.98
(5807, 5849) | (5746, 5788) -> 1.02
